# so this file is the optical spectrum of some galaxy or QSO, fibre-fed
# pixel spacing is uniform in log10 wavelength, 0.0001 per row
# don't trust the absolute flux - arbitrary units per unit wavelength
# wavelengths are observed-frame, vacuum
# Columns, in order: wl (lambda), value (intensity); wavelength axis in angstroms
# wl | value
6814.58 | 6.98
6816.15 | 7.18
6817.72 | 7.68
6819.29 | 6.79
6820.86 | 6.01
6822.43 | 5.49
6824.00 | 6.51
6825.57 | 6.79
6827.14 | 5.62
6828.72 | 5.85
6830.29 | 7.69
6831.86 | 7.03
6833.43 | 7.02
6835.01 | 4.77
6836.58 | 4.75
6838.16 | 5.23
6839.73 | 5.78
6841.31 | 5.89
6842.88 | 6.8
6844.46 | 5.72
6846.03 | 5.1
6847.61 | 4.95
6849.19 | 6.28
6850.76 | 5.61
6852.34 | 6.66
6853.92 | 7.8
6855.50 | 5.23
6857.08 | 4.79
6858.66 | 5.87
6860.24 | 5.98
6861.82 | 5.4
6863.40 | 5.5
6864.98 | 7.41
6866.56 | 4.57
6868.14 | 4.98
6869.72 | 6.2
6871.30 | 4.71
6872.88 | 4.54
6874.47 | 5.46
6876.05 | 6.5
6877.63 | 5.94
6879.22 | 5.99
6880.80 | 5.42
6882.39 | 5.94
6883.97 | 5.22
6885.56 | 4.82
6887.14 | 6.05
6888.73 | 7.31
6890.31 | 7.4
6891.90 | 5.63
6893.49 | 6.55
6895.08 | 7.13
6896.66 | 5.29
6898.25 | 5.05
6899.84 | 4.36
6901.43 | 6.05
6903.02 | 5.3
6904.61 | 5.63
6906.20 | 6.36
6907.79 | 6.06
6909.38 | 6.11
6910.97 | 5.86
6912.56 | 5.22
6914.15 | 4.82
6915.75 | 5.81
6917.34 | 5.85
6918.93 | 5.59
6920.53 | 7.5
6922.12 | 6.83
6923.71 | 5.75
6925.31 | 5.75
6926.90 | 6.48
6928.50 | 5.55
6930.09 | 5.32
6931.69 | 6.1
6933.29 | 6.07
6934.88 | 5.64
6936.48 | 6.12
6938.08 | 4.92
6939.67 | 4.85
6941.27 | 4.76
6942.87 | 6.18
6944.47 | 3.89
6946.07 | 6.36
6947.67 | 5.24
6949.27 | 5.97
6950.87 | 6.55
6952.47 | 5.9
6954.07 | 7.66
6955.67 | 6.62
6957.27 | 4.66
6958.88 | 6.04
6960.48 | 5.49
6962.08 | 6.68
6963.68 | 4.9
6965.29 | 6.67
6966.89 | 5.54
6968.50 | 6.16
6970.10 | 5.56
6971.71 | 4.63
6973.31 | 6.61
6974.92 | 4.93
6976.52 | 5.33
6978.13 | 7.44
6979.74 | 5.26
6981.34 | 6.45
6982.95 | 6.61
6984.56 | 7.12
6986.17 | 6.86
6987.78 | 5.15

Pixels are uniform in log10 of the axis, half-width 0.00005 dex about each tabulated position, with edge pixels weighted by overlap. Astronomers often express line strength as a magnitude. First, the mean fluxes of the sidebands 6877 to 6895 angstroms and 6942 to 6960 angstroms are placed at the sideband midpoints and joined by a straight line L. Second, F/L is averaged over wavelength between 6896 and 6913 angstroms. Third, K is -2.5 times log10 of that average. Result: 0.08 mag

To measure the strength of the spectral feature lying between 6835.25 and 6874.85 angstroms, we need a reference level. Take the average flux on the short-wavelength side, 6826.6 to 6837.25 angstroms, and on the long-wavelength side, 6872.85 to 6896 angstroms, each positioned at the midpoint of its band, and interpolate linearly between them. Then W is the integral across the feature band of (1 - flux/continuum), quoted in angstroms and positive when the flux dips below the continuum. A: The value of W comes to 2.9 angstroms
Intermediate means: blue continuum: 6.13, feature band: 5.64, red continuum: 6.04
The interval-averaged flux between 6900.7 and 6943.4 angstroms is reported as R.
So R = 5.79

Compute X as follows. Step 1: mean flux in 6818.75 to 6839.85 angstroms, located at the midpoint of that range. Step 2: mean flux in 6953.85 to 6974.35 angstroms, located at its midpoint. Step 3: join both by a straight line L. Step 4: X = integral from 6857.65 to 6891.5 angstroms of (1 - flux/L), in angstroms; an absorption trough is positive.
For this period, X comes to 1.46 angstroms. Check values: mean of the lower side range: 6.1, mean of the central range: 5.76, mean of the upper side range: 5.88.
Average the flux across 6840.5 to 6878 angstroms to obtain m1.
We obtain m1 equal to 5.74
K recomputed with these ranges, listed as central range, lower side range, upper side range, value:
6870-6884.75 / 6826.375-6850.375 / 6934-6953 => 0.04 mag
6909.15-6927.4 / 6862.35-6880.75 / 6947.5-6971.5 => -0.03 mag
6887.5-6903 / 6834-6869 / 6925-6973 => -0.06 mag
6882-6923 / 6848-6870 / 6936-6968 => -0.02 mag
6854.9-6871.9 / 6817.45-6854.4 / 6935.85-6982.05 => 0.10 mag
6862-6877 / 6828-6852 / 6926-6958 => 0.06 mag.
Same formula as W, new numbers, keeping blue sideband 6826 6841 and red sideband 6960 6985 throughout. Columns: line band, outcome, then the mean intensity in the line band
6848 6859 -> 0.0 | 6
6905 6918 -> 0.5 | 5.76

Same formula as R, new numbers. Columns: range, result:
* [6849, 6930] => 5.84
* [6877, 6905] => 5.84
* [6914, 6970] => 5.84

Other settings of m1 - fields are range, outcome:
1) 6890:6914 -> 5.81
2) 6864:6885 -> 5.6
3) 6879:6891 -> 6.01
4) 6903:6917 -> 5.71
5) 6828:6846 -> 6.01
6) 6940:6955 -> 5.81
